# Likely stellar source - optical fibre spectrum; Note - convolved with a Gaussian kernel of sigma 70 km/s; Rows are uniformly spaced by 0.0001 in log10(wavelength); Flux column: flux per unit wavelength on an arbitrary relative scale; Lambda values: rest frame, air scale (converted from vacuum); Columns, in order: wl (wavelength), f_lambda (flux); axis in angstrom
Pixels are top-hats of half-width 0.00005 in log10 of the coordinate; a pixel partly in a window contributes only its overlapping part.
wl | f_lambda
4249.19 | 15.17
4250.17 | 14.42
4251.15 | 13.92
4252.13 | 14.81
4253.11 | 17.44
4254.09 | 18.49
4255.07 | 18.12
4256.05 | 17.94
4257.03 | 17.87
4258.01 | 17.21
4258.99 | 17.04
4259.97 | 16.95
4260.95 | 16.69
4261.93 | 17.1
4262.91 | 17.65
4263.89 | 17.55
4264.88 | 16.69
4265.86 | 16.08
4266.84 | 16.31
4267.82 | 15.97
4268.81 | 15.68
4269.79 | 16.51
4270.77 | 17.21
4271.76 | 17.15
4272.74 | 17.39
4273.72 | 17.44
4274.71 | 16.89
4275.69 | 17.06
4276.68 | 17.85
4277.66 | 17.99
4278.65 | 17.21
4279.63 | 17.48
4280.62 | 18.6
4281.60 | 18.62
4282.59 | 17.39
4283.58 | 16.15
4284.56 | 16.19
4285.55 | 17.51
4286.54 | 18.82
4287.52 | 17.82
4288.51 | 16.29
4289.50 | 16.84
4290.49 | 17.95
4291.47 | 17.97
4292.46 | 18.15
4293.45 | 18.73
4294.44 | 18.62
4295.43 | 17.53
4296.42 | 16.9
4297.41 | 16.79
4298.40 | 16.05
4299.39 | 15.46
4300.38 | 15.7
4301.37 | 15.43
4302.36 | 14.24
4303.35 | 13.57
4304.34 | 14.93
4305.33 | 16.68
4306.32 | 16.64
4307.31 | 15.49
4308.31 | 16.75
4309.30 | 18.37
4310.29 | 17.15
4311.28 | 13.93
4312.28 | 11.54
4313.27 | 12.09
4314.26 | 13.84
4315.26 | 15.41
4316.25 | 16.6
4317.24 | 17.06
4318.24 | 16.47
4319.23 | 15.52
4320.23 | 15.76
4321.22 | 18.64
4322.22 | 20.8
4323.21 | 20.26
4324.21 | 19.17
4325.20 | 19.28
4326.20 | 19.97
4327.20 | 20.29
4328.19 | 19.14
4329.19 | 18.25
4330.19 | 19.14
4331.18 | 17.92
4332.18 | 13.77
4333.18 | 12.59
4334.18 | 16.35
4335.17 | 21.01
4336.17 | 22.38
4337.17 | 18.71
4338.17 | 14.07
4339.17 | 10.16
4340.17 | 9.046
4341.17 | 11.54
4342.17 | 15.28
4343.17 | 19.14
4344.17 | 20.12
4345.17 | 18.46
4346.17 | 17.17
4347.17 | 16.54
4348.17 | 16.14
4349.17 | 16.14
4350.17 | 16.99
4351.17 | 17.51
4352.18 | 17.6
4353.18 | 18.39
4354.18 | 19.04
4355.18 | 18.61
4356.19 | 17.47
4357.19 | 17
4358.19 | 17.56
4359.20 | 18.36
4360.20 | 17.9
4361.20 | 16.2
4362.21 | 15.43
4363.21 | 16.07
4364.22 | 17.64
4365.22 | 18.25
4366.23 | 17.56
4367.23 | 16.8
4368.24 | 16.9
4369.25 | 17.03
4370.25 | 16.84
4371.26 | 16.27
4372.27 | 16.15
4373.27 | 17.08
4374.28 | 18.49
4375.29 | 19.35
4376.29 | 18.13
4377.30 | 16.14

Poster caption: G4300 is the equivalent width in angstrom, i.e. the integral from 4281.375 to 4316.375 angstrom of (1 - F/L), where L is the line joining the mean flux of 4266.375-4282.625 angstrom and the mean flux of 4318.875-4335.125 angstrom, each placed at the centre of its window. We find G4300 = 2.5 angstrom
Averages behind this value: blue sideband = 17.2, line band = 16.3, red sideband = 18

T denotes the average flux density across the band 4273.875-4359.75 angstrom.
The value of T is 16.9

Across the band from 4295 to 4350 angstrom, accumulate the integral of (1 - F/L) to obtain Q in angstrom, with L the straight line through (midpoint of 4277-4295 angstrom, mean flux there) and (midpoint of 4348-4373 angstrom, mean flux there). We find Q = 3.0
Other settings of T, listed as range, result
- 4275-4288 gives 17.6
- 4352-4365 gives 17.5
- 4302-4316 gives 15.1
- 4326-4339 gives 17.7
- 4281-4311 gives 16.8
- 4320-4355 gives 17.4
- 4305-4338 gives 17.2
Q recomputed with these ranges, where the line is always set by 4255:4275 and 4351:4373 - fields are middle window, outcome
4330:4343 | 1.26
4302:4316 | 1.68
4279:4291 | -0.29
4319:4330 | -1.11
